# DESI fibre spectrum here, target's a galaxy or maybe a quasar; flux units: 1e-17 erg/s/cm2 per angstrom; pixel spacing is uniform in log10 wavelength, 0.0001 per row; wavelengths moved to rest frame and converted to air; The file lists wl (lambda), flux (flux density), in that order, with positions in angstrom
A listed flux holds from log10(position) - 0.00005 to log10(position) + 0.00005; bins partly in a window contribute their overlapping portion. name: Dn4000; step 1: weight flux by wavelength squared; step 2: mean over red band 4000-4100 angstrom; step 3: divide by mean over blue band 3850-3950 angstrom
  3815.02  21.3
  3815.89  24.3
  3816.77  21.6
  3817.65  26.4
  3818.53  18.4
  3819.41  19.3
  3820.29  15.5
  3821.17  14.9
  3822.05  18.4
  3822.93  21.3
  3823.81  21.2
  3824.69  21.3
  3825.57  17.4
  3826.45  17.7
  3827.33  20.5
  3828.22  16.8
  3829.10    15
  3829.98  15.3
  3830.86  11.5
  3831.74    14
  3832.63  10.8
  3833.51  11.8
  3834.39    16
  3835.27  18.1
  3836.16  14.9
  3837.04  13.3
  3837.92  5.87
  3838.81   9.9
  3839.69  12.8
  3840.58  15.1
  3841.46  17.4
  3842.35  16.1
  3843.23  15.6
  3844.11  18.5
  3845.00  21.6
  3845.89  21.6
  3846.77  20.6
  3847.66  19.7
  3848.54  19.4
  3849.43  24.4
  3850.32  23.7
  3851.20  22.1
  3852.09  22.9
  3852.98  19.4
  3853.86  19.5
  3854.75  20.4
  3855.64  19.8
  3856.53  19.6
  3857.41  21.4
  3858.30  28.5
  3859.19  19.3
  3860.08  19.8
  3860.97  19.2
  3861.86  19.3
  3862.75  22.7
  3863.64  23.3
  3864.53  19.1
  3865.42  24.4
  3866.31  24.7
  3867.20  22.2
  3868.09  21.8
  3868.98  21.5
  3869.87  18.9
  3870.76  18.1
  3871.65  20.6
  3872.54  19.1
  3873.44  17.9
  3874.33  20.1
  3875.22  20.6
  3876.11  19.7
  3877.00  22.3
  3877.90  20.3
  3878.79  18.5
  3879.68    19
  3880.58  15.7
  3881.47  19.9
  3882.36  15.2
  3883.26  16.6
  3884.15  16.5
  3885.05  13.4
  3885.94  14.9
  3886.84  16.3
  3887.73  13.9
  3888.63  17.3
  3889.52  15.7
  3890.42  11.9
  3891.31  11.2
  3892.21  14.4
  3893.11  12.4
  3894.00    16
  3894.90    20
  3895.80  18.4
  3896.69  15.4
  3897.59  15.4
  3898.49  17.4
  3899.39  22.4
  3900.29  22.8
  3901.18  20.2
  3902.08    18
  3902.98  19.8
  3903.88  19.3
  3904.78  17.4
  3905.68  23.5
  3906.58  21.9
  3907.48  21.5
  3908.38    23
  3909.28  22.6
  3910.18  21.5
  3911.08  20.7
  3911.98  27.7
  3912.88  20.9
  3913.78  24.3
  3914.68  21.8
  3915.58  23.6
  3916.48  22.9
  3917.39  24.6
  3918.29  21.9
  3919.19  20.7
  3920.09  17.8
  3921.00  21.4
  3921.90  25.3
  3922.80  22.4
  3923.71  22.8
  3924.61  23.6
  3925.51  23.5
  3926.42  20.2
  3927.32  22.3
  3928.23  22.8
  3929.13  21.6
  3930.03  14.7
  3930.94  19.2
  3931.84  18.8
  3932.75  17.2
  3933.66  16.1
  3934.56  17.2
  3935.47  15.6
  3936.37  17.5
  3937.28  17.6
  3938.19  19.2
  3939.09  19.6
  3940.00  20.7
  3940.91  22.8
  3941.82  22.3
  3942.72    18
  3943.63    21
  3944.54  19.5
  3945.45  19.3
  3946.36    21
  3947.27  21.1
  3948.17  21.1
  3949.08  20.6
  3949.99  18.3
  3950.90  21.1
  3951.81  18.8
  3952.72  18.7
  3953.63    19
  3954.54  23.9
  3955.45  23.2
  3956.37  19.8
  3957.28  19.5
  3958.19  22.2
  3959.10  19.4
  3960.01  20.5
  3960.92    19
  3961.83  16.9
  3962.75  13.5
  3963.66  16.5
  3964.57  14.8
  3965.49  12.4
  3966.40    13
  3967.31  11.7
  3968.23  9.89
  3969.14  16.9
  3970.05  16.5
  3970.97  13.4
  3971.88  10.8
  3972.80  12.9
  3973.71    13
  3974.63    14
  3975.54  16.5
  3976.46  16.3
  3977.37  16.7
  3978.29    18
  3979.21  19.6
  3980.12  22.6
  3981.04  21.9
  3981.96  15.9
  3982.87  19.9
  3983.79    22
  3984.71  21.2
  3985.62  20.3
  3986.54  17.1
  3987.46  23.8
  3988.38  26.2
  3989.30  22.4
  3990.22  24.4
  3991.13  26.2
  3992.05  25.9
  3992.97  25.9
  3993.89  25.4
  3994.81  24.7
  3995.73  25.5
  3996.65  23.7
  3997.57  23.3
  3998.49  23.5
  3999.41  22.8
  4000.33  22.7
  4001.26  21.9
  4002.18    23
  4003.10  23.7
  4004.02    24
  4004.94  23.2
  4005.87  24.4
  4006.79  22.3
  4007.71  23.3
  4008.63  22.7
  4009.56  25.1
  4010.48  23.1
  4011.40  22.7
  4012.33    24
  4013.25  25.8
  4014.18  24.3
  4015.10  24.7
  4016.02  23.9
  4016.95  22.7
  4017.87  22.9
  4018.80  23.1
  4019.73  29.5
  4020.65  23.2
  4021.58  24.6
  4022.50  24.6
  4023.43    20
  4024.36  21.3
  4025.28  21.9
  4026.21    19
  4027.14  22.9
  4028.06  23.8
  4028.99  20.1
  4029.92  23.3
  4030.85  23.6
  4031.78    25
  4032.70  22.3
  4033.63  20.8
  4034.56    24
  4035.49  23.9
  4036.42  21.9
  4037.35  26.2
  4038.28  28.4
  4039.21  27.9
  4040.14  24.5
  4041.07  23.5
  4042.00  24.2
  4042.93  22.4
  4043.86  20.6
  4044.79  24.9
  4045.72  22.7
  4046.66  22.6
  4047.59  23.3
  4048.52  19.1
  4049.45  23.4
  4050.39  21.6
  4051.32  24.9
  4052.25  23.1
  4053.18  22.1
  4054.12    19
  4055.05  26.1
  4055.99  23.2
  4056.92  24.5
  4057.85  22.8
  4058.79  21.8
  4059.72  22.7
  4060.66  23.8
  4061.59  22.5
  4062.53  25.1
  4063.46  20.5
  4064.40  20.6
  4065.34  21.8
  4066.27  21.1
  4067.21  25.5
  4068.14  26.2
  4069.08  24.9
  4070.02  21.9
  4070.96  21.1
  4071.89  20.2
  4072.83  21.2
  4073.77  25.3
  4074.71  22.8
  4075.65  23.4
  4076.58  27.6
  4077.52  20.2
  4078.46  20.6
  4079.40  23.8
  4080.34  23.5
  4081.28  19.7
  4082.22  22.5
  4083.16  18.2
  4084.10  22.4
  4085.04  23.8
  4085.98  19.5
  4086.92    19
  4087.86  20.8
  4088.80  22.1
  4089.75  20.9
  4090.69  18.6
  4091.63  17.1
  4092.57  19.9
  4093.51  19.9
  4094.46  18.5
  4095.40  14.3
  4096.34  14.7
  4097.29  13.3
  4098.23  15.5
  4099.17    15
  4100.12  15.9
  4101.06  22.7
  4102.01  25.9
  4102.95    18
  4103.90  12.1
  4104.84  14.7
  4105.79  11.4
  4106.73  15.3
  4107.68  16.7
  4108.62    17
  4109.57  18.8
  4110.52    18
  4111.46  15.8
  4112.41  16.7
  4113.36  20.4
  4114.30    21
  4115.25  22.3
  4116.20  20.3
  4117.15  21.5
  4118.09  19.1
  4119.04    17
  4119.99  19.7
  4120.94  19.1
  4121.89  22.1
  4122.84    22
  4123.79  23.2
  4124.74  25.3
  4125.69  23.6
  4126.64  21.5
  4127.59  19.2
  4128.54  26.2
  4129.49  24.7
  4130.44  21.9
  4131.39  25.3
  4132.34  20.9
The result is 1.21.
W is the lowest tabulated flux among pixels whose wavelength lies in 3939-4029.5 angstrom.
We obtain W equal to 9.89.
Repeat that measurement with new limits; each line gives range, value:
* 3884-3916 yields 11.2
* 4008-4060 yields 19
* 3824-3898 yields 5.87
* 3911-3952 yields 14.7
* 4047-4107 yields 11.4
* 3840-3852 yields 15.1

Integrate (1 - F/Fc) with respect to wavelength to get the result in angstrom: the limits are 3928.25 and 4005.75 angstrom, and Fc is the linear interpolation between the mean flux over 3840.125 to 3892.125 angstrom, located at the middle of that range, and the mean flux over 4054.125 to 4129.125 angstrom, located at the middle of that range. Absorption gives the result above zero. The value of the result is 0.93 angstrom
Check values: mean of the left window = 19.2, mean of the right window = 20.5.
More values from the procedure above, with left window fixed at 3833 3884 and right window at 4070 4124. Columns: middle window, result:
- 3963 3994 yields 1.70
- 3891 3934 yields -2.52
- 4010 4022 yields -2.99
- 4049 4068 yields -3.34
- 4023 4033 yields -1.40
